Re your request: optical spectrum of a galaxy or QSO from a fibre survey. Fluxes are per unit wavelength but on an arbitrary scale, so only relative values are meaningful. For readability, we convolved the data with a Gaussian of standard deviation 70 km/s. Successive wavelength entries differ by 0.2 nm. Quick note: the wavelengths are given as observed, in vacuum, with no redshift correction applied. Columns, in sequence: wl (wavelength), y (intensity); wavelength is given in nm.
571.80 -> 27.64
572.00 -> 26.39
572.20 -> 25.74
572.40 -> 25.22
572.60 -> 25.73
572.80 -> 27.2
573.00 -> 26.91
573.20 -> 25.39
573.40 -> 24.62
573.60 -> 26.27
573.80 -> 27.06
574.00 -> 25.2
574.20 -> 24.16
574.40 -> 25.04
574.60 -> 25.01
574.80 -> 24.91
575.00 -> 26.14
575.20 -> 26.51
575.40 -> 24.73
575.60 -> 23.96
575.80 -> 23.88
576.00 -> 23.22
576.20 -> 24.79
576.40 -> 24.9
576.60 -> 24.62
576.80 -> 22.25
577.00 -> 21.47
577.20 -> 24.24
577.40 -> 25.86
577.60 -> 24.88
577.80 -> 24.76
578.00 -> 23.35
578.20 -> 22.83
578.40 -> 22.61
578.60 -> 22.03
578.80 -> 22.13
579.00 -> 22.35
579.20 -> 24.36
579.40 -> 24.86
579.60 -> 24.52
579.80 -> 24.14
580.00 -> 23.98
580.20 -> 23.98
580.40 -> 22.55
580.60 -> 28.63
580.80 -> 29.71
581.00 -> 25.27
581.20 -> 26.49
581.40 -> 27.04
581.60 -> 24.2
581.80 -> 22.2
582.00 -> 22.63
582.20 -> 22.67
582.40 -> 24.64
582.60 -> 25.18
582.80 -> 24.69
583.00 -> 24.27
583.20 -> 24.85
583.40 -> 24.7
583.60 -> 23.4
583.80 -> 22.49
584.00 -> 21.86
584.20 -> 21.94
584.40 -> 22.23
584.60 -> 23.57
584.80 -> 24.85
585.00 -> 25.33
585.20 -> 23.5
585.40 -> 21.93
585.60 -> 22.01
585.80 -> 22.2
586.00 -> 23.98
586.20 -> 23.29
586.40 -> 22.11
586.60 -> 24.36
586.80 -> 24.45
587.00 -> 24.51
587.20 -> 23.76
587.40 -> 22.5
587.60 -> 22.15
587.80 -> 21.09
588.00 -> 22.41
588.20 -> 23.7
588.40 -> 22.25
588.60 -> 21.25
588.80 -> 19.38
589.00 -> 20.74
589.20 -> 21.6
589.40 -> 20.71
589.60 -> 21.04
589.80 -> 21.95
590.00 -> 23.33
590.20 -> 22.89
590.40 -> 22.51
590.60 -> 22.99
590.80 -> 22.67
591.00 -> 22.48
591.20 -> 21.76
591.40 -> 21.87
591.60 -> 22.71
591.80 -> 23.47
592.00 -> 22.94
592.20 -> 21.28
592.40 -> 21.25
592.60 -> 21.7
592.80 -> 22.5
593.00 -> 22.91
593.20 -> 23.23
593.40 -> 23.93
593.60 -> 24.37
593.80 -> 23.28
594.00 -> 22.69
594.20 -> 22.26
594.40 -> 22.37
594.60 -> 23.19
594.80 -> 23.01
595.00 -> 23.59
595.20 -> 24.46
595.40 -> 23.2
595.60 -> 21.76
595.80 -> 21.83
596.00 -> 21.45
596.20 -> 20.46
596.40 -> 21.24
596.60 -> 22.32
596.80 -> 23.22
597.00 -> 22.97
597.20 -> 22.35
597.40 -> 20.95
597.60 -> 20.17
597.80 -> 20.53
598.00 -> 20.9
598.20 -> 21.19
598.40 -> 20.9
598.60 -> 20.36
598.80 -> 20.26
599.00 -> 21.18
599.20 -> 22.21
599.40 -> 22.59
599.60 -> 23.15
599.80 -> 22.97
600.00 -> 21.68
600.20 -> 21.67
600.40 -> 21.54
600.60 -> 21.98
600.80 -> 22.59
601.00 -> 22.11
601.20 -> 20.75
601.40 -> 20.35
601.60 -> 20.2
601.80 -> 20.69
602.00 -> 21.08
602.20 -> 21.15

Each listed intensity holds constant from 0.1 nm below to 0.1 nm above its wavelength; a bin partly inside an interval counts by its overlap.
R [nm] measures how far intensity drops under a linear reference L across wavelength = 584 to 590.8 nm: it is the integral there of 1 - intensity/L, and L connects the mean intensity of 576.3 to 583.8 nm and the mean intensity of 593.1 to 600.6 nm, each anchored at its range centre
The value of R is 0.21 nm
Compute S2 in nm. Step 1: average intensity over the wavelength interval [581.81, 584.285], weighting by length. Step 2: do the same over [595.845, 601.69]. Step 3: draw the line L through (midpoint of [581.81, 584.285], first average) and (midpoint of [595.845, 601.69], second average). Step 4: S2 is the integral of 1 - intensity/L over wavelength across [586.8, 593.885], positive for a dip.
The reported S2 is 0.07 nm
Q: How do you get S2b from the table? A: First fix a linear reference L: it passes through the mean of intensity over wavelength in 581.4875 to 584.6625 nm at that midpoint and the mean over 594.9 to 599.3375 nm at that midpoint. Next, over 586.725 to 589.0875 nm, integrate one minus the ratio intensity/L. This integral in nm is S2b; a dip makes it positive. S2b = 0.06 nm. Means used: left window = 23.5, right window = 21.7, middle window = 22.3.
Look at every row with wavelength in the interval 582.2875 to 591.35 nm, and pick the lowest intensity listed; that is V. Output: 19.38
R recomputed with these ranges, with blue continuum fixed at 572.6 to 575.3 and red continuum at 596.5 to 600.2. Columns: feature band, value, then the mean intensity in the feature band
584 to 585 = 0.030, 23.2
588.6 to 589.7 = 0.116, 20.7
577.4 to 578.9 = 0.097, 23.4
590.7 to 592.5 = 0.041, 22.3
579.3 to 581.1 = -0.045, 25.3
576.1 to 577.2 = 0.070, 23.7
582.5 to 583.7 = -0.016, 24.5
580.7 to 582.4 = -0.037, 25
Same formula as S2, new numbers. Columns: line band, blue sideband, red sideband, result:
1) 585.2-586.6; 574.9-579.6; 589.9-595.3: 0.03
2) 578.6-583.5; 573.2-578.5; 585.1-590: -0.20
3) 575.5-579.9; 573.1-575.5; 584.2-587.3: 0.19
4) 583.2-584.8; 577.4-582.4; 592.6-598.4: 0.04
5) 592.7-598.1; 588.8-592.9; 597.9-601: -0.14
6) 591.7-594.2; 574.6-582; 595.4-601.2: -0.04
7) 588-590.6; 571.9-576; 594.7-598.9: 0.13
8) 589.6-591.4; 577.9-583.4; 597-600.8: 0.03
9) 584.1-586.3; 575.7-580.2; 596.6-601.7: -0.02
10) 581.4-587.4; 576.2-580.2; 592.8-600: -0.09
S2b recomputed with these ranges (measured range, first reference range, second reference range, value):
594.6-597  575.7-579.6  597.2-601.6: -0.07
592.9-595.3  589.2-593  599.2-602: -0.13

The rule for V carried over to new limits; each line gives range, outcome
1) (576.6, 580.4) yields 21.47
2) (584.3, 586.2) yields 21.93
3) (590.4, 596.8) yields 20.46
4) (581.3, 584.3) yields 21.86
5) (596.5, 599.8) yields 20.17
